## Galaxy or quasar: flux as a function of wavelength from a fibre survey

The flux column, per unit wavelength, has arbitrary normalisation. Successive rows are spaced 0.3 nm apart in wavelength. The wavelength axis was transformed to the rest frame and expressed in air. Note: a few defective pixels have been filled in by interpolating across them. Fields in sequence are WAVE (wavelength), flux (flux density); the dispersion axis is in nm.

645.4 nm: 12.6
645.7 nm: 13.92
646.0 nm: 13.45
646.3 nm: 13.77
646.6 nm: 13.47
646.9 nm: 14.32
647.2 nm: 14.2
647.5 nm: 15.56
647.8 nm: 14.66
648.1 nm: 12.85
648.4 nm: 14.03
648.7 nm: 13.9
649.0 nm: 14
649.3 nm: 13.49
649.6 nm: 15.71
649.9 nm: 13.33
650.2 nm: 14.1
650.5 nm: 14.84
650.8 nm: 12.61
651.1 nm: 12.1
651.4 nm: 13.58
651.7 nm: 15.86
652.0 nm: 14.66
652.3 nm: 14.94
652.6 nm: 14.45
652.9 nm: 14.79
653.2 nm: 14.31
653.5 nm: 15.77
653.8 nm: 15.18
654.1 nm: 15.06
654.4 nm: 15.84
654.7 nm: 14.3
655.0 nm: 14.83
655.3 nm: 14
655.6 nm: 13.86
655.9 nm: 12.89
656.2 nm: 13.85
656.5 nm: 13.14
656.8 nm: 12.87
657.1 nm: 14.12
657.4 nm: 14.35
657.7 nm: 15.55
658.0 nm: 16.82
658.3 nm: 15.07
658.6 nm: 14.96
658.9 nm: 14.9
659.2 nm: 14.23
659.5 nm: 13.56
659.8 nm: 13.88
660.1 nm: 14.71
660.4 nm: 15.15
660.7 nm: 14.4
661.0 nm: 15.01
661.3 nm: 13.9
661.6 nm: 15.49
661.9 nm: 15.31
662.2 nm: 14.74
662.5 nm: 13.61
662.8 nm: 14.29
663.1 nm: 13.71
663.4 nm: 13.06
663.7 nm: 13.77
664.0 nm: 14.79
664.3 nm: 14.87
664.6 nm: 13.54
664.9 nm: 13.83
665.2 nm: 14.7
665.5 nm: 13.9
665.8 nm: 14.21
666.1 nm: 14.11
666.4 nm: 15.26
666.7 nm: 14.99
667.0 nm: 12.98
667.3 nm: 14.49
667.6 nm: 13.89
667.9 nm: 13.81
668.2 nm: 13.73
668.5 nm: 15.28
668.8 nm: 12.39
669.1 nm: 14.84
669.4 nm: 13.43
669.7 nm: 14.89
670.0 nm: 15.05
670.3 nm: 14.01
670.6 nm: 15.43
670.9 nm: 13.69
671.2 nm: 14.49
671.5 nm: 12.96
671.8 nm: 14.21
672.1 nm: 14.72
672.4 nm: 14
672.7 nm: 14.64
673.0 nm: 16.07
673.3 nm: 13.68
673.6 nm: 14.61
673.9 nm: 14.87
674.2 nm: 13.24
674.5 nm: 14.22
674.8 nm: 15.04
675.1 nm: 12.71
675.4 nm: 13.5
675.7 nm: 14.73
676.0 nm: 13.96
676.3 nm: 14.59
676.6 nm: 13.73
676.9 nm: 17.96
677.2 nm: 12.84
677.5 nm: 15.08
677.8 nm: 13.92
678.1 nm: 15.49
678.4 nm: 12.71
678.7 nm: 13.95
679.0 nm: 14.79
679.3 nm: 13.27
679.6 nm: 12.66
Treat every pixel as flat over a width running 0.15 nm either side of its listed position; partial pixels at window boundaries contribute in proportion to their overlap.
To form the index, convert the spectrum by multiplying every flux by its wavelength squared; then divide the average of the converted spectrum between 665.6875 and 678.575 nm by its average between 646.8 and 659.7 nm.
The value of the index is 1.05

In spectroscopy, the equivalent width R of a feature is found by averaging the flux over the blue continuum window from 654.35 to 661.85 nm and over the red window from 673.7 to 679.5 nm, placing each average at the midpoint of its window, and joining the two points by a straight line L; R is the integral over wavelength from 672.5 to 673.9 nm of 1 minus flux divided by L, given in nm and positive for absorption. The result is -0.05 nm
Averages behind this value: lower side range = 14.5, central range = 14.7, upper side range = 14.2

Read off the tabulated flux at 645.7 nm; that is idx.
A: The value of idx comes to 13.92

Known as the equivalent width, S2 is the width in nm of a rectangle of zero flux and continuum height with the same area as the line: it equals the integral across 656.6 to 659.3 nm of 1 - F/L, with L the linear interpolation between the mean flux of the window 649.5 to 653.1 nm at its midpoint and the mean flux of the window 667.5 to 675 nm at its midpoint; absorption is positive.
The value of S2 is -0.09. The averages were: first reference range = 14.2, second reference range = 14.3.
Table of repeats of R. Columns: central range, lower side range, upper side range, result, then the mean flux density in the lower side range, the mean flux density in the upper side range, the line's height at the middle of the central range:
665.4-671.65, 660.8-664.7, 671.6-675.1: 0.08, 14.3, 14.4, 14.4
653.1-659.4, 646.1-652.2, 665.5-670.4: -0.20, 14.1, 14.2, 14.1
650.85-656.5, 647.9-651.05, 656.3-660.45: -0.10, 13.8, 14.5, 14.2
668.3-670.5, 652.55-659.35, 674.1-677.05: 0.02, 14.6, 14.4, 14.4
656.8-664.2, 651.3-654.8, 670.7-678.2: 0.10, 14.9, 14.4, 14.7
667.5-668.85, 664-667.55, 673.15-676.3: 0.03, 14.3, 14.1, 14.2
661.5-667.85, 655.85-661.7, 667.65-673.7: 0.06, 14.5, 14.3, 14.4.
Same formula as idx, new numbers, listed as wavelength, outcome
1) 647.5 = 15.56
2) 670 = 15.05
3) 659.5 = 13.56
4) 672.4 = 14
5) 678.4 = 12.71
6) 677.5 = 15.08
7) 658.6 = 14.96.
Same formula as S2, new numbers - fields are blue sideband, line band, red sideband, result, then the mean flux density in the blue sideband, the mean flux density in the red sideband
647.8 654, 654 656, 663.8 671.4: -0.02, 14.2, 14.3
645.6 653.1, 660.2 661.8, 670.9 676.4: -0.07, 14.1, 14.2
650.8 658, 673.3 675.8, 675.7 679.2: 0.06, 14.4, 14.5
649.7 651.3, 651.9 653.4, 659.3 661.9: -0.11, 13.5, 14.6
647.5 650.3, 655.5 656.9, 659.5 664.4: 0.09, 14.1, 14.4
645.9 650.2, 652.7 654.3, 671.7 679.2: -0.10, 14.1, 14.4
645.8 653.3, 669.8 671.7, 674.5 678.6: 0.00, 14.1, 14.3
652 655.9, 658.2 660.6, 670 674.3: 0.01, 14.7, 14.4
